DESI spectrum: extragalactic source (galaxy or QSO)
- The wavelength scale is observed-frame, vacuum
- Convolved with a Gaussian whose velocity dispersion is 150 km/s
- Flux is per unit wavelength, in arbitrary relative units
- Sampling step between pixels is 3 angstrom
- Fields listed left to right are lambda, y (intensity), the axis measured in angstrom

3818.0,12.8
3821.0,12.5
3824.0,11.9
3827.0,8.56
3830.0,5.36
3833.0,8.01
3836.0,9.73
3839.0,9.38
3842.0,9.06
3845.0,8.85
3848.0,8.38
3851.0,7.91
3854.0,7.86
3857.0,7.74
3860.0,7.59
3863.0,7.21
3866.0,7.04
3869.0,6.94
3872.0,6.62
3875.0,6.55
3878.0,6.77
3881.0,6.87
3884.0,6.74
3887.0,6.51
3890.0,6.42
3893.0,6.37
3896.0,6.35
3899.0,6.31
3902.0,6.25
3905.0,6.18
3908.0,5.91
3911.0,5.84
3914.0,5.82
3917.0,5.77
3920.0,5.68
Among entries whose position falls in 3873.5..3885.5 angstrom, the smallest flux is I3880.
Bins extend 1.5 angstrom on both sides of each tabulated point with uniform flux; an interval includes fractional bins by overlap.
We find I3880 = 6.55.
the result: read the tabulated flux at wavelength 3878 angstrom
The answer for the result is 6.77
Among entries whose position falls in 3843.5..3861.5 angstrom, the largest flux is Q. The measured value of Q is 8.85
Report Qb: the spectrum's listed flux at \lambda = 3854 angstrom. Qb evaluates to 7.86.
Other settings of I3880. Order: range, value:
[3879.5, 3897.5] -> 6.35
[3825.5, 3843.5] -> 5.36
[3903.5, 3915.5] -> 5.82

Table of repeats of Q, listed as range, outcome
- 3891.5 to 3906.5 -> 6.37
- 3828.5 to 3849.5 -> 9.73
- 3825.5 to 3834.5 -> 8.56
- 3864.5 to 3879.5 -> 7.04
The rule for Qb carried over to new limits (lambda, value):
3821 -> 12.5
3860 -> 7.59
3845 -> 8.85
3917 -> 5.77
